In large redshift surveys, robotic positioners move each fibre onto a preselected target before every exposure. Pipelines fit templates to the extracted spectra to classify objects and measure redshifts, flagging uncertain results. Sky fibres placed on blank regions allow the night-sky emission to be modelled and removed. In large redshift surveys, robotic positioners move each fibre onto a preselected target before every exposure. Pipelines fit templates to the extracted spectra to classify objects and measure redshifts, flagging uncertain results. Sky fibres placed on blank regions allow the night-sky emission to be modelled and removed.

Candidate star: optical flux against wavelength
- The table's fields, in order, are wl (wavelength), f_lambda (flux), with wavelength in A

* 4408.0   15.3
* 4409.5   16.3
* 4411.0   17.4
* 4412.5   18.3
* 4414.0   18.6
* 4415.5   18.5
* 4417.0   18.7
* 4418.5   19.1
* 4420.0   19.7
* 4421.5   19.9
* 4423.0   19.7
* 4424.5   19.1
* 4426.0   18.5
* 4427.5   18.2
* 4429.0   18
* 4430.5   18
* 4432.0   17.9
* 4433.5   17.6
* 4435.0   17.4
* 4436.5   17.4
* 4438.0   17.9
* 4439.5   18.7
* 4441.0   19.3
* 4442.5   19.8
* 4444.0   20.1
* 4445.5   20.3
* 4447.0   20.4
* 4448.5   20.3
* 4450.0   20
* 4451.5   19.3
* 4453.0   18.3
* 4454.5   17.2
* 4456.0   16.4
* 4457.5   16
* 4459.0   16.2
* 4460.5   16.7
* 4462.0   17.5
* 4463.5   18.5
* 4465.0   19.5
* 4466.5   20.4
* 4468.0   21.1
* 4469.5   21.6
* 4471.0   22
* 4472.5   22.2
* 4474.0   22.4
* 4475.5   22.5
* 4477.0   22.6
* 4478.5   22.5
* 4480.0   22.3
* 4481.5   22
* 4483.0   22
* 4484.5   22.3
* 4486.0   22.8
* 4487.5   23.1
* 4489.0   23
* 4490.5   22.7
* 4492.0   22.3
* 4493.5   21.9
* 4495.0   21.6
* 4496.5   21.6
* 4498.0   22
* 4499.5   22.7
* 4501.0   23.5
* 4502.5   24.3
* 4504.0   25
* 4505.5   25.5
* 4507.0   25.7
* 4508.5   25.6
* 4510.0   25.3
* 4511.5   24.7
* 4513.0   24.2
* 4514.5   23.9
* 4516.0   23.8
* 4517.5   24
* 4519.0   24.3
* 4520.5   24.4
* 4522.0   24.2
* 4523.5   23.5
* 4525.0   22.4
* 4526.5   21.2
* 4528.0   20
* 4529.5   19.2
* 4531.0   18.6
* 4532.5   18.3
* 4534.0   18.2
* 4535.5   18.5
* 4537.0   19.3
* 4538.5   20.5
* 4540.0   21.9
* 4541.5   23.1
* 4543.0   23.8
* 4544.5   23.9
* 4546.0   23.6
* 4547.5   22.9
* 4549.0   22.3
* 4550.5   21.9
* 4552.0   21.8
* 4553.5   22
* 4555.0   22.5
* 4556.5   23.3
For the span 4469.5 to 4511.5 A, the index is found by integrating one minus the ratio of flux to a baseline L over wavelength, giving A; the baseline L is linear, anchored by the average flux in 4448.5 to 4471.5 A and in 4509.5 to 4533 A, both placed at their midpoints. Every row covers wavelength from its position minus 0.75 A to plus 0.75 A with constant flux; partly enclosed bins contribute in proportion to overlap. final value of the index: -4.8 A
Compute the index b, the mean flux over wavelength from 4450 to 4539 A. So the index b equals 21.6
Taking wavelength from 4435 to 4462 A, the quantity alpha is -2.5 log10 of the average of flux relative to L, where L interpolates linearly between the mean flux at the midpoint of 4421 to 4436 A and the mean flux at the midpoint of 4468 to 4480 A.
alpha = 0.089 mag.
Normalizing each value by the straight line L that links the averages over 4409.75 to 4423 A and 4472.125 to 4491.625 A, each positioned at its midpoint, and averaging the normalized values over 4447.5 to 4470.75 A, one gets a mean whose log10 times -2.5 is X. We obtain 0.14 mag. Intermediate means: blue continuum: 18.7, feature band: 18.7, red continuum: 22.5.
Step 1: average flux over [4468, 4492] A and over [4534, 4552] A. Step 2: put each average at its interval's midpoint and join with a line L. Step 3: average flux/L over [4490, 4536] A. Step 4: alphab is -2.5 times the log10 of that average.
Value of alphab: -0.03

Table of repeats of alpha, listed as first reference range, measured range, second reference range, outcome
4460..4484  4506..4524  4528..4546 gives -0.18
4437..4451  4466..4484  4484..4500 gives -0.03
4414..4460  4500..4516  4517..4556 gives -0.18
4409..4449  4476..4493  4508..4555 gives -0.09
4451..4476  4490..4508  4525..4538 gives -0.20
